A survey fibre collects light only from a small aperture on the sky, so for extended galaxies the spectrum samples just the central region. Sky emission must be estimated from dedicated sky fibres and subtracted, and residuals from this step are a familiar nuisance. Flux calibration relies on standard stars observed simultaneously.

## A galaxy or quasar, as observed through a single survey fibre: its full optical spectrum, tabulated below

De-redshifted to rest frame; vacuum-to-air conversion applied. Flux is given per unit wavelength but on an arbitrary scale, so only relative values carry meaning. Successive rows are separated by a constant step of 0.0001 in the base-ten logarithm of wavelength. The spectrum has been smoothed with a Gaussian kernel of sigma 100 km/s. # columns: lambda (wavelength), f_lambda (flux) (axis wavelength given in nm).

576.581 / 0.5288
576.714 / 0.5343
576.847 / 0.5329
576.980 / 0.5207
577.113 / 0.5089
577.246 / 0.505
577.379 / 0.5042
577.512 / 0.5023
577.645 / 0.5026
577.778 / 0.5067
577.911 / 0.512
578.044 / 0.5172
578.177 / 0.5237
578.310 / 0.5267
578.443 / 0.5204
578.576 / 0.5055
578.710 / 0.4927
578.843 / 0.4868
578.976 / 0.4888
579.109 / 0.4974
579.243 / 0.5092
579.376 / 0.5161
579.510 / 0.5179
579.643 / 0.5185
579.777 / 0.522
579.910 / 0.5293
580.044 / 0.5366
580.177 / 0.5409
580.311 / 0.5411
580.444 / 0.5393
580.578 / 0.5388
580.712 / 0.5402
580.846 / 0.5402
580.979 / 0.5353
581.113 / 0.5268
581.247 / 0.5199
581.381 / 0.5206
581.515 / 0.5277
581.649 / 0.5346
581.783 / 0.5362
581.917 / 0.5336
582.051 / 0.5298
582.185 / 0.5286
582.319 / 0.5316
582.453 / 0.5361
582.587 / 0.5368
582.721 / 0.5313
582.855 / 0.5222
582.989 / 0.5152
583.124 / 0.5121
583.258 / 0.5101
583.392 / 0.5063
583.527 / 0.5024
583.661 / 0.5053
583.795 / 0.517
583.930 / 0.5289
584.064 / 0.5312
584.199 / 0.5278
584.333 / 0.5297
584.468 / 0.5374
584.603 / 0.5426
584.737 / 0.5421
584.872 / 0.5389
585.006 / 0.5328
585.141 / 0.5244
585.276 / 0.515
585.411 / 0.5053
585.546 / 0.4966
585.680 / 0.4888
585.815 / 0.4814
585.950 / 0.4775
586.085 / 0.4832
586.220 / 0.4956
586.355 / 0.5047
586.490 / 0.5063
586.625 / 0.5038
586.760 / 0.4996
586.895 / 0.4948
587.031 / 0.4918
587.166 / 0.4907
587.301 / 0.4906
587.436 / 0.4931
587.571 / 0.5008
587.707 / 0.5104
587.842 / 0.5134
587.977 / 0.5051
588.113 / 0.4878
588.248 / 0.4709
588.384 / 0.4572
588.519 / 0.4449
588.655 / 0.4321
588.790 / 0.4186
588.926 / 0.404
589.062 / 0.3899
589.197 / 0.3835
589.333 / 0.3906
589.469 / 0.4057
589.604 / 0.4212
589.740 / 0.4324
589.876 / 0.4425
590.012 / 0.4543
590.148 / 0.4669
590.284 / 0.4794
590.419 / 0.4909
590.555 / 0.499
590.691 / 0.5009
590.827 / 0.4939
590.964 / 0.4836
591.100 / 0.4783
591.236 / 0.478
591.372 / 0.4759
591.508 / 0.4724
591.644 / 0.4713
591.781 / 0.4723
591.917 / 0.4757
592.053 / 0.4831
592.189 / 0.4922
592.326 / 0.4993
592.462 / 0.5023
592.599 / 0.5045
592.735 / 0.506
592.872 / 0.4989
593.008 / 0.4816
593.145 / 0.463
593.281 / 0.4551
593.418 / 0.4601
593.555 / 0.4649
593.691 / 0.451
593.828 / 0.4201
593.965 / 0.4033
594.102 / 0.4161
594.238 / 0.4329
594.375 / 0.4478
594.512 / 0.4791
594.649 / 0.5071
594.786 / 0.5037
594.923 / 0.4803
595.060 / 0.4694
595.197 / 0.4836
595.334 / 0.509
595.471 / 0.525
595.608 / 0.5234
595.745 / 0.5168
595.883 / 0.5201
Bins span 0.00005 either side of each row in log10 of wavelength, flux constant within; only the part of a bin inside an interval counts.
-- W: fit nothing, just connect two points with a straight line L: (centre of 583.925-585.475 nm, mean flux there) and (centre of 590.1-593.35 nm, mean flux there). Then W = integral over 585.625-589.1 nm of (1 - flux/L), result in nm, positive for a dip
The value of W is 0.23 nm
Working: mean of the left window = 0.53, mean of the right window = 0.485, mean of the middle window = 0.479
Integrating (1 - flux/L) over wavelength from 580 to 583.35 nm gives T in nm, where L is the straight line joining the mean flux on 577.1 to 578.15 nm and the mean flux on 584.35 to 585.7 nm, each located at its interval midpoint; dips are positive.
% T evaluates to -0.09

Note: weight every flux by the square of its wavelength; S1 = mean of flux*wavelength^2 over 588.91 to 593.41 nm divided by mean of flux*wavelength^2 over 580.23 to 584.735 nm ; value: 0.91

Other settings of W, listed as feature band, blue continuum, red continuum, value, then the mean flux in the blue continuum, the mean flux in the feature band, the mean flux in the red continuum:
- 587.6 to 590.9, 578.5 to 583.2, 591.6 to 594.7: 0.215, 0.524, 0.454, 0.469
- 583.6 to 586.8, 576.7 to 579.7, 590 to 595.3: -0.130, 0.51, 0.513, 0.475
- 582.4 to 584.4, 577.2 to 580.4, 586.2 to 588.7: -0.079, 0.514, 0.521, 0.489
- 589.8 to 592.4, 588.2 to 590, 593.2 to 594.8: -0.267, 0.423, 0.479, 0.452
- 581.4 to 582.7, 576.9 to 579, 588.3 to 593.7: -0.101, 0.508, 0.532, 0.462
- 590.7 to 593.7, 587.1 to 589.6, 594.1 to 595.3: -0.100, 0.454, 0.481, 0.473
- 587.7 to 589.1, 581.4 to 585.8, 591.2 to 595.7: 0.122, 0.523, 0.457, 0.476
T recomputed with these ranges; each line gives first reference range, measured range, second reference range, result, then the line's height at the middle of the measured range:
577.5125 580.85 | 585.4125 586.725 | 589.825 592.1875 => 0.00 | 0.495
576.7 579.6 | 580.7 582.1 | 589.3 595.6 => -0.08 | 0.501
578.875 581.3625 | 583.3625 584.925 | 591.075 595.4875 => -0.05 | 0.509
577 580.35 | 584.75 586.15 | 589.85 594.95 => -0.03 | 0.494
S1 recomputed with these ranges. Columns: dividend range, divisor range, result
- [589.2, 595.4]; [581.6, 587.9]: 0.93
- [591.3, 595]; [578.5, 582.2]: 0.94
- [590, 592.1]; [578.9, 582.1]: 0.95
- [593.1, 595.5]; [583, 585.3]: 0.92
